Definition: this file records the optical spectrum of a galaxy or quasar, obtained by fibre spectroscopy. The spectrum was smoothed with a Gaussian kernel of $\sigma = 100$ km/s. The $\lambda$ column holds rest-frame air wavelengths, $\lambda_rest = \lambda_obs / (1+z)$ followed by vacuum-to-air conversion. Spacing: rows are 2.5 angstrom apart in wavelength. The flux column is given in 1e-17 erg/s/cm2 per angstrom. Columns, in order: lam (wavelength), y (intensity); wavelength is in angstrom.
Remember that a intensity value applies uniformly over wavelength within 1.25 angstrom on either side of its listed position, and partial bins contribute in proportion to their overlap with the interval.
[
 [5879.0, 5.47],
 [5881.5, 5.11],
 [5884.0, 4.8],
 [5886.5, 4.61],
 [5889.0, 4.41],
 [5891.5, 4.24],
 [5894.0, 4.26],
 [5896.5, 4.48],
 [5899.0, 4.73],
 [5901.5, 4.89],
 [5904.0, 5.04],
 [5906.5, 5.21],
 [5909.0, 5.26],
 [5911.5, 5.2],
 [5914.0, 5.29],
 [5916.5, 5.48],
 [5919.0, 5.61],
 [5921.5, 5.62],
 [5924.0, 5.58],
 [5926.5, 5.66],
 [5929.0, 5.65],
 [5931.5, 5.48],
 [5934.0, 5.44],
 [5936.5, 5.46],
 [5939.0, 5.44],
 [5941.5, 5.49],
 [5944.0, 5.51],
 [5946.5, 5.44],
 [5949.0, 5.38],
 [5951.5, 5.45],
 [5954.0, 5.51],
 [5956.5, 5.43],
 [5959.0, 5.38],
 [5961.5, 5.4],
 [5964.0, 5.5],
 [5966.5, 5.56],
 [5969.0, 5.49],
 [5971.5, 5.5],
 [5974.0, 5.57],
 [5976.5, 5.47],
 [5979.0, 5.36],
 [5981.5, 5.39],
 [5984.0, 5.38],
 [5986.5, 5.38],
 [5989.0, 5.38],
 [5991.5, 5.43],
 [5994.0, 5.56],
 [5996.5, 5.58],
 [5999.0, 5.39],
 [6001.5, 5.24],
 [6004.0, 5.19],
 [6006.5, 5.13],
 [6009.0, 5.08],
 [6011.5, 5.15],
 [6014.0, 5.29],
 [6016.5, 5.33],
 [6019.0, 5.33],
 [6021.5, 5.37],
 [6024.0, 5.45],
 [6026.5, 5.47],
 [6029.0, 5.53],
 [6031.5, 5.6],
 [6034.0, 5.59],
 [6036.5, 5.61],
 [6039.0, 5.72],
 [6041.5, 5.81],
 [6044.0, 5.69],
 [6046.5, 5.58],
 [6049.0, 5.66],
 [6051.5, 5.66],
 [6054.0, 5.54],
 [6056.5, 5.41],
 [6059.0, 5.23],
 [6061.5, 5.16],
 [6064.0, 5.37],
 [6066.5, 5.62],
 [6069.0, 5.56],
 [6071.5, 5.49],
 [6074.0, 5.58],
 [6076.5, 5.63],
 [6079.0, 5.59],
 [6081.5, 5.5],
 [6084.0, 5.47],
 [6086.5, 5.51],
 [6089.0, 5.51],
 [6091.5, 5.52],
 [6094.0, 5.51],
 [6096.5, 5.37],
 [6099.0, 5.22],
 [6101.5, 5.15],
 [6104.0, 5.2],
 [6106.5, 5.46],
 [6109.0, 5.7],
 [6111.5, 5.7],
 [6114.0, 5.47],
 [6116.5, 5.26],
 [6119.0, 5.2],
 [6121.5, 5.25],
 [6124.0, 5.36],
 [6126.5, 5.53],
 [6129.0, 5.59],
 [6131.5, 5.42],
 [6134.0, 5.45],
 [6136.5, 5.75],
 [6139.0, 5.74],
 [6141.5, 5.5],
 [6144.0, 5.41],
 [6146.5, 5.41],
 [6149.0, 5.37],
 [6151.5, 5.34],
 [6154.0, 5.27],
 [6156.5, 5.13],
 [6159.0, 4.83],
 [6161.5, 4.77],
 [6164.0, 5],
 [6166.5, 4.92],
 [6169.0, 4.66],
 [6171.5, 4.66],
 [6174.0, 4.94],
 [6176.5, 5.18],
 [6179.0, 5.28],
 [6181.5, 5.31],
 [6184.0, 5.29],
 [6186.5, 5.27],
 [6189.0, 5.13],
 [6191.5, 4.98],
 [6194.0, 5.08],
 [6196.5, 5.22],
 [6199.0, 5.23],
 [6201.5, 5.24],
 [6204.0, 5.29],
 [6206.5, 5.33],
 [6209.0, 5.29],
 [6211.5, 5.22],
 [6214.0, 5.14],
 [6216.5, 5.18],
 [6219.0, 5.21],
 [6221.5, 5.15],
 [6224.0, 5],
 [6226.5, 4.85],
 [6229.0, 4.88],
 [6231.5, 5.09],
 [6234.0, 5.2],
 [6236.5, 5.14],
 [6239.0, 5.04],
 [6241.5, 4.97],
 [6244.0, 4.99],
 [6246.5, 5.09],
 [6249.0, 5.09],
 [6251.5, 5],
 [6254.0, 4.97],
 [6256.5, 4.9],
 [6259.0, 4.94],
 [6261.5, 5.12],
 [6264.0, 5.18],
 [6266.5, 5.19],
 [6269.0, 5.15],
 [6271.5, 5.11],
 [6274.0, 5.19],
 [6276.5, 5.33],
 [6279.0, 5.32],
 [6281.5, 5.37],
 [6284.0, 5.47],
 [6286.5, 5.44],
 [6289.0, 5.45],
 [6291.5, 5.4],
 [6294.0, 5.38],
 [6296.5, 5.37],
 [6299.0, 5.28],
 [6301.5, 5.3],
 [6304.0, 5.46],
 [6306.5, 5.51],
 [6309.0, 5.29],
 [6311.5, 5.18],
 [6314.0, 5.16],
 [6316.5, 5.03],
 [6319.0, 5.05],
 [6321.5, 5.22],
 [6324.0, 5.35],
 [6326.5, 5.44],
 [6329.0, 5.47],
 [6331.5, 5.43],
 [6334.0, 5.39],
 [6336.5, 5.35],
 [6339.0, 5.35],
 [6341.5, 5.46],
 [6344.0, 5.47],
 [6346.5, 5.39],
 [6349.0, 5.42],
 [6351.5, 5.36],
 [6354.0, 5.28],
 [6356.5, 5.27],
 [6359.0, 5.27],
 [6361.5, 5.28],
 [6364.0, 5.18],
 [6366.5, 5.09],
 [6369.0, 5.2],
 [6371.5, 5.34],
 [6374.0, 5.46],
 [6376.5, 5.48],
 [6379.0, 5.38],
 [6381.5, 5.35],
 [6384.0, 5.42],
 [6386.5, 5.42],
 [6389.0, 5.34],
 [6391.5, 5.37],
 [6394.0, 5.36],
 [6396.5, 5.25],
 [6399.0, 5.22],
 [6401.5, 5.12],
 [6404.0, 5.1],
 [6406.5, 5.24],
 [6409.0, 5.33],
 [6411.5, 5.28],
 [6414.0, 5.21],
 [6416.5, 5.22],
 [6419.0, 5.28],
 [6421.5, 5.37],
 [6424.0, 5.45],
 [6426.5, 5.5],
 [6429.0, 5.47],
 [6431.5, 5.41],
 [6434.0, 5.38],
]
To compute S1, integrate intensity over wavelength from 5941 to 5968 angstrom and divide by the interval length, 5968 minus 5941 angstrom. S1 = 5.46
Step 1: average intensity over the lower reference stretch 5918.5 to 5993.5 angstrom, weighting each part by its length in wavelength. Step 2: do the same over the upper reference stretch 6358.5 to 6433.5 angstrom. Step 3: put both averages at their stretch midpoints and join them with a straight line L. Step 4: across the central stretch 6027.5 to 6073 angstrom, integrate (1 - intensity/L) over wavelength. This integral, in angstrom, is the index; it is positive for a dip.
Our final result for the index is -0.9 angstrom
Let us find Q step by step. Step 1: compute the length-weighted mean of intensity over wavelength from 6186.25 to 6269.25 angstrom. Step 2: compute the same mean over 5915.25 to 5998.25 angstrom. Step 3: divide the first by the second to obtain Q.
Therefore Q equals 0.9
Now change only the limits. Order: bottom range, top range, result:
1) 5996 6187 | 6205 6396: 0.98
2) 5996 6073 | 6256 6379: 0.97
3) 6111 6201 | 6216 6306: 0.99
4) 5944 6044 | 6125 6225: 0.96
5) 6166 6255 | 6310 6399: 1.04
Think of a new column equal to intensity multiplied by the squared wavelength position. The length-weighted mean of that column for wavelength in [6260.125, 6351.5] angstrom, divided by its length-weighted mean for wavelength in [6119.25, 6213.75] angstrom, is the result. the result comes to 1.1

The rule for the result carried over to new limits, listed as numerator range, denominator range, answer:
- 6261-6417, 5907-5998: 1.10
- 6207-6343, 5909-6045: 1.05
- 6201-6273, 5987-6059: 1.00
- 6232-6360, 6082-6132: 1.03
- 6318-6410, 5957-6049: 1.10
